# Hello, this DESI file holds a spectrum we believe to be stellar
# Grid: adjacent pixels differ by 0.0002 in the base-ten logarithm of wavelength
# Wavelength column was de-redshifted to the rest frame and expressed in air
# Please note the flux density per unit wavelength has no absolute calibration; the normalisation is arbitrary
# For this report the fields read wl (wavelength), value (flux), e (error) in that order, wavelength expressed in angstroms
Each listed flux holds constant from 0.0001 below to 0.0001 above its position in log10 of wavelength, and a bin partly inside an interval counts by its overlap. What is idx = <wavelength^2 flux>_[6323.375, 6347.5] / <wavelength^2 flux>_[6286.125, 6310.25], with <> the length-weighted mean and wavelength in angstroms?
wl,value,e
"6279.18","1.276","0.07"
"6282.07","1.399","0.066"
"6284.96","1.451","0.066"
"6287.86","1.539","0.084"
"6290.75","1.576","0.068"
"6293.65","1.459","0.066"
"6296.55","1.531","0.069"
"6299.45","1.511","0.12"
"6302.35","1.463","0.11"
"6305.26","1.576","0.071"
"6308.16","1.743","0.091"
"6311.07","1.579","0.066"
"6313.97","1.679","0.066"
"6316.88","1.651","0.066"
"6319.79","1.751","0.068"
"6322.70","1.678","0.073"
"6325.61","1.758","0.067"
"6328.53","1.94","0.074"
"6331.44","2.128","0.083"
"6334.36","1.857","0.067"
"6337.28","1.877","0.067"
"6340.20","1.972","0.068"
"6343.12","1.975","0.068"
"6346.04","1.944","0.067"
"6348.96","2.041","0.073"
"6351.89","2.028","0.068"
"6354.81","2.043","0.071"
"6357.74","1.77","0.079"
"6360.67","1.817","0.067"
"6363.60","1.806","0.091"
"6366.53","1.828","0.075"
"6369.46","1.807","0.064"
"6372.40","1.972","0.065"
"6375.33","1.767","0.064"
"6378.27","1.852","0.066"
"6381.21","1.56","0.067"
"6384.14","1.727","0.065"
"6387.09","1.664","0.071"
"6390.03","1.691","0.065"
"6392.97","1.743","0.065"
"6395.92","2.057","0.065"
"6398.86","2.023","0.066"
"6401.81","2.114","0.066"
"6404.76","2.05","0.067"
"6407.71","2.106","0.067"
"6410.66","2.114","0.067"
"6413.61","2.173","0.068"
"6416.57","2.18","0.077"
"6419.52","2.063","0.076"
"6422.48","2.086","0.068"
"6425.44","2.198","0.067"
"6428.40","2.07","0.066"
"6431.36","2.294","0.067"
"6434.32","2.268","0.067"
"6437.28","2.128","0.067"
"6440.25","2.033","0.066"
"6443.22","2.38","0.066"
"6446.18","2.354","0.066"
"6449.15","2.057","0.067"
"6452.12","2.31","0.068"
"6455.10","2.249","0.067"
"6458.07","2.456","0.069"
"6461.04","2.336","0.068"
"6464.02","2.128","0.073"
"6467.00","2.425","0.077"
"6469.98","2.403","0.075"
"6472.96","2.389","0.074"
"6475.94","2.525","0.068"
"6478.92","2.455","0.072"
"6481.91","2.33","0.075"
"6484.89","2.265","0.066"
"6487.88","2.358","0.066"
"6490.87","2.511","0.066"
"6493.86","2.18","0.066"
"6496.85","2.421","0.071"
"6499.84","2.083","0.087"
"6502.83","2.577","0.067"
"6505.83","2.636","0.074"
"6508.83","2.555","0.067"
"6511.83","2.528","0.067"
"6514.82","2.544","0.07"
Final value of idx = 1.26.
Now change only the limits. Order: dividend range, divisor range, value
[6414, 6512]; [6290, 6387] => 1.35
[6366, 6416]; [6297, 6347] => 1.10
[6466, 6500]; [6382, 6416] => 1.25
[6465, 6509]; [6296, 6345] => 1.44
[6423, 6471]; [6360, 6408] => 1.24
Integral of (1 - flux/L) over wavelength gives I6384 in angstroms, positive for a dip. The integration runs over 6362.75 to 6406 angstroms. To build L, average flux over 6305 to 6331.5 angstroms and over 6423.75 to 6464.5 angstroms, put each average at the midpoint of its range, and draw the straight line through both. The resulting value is 3.4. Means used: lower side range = 1.74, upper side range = 2.23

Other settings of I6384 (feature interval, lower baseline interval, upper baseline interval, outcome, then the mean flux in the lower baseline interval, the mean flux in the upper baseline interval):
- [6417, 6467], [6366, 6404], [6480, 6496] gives -2.5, 1.84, 2.34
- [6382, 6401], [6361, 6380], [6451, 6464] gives 1.3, 1.83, 2.31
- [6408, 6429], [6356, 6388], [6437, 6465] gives -0.7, 1.78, 2.25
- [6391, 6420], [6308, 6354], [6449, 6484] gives 1.0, 1.86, 2.35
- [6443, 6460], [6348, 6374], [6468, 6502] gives -0.5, 1.9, 2.36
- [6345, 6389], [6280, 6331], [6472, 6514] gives 0.8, 1.61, 2.42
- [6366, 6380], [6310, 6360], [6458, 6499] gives 1.1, 1.86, 2.36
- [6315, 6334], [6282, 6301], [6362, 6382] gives -2.2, 1.5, 1.81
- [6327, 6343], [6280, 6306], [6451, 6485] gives -2.4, 1.49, 2.36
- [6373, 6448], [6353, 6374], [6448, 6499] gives 1.6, 1.87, 2.34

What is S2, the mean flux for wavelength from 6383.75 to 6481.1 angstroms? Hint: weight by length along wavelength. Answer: 2.17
